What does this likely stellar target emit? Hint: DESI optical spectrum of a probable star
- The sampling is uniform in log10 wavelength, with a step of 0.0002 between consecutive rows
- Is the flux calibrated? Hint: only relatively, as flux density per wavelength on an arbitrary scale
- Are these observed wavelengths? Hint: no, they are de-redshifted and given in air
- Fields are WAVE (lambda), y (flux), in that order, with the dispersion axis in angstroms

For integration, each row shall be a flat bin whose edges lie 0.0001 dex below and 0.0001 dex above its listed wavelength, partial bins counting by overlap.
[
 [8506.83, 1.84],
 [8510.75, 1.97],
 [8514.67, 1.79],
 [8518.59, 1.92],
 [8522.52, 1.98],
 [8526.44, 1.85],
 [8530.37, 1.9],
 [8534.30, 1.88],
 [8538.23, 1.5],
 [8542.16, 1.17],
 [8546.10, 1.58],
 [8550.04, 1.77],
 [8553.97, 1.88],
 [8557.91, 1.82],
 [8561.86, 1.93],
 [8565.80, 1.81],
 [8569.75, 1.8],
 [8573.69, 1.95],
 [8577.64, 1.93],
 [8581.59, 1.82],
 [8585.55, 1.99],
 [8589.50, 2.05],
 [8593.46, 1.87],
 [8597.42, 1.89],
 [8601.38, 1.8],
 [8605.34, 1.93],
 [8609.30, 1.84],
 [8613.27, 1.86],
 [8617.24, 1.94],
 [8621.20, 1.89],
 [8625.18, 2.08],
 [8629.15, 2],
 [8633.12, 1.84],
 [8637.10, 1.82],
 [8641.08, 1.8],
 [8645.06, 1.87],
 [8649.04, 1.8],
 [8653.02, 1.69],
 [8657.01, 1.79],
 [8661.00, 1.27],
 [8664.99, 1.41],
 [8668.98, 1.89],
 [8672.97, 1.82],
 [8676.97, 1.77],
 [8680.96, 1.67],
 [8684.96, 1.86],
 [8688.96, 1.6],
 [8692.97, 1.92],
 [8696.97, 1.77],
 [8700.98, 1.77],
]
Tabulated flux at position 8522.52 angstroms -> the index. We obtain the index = 1.98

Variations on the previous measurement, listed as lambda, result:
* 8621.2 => 1.89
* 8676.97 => 1.77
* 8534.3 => 1.88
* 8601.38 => 1.8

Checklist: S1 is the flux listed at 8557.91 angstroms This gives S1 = 1.82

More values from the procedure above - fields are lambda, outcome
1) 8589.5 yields 2.05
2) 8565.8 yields 1.81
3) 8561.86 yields 1.93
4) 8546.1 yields 1.58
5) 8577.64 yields 1.93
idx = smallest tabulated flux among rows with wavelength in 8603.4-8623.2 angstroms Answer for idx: 1.84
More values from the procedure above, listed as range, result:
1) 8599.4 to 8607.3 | 1.8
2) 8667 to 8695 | 1.6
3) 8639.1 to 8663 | 1.27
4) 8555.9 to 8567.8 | 1.81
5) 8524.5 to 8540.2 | 1.5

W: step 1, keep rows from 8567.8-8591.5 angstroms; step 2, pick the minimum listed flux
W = 1.8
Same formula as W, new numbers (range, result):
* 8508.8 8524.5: 1.79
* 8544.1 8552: 1.58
